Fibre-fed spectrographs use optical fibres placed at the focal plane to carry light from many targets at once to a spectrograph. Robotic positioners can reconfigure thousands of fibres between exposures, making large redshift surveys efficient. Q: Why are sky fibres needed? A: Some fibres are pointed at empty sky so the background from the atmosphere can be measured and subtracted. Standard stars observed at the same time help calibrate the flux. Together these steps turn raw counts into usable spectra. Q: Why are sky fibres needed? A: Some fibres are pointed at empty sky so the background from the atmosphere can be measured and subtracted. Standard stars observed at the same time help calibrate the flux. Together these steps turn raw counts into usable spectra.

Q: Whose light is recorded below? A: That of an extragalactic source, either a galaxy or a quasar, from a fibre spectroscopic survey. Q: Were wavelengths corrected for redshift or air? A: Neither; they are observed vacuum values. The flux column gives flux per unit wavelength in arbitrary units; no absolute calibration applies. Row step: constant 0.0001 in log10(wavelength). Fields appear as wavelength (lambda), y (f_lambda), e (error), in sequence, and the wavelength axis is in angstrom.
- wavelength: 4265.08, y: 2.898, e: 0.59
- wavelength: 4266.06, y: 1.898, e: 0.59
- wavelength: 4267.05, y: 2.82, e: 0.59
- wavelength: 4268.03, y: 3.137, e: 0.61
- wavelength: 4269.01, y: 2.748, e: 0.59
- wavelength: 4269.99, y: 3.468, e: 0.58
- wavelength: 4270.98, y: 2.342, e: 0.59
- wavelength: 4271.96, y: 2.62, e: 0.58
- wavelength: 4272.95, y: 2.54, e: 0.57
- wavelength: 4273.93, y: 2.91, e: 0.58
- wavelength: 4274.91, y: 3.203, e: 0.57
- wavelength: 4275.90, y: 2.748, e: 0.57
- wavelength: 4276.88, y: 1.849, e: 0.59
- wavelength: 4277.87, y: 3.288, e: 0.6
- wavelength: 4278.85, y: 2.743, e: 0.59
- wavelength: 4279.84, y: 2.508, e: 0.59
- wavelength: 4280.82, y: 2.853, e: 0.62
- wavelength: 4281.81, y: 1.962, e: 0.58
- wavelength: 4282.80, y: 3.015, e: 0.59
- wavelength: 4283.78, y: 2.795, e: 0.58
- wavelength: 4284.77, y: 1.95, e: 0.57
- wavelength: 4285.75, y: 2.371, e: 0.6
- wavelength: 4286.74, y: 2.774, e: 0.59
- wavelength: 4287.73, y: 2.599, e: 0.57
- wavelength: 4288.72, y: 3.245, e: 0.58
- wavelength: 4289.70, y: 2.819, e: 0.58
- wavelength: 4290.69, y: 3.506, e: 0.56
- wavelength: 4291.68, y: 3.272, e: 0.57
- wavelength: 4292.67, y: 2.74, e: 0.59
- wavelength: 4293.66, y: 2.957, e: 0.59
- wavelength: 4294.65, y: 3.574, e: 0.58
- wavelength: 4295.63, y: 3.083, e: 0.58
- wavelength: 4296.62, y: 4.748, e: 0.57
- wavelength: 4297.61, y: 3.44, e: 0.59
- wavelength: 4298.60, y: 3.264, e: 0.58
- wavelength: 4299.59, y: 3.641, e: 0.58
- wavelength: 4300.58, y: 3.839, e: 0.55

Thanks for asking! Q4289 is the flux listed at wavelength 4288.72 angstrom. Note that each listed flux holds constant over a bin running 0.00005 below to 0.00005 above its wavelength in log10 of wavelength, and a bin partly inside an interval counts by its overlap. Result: 3.245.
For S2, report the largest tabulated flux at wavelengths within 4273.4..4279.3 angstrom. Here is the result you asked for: 3.288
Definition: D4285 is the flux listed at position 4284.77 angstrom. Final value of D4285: 1.95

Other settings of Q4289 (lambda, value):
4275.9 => 2.748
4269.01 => 2.748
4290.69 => 3.506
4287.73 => 2.599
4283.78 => 2.795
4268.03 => 3.137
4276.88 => 1.849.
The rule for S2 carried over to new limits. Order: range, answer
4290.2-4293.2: 3.506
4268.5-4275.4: 3.468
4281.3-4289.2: 3.245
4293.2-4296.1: 3.574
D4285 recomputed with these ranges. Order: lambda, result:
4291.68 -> 3.272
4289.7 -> 2.819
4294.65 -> 3.574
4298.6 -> 3.264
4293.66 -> 2.957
